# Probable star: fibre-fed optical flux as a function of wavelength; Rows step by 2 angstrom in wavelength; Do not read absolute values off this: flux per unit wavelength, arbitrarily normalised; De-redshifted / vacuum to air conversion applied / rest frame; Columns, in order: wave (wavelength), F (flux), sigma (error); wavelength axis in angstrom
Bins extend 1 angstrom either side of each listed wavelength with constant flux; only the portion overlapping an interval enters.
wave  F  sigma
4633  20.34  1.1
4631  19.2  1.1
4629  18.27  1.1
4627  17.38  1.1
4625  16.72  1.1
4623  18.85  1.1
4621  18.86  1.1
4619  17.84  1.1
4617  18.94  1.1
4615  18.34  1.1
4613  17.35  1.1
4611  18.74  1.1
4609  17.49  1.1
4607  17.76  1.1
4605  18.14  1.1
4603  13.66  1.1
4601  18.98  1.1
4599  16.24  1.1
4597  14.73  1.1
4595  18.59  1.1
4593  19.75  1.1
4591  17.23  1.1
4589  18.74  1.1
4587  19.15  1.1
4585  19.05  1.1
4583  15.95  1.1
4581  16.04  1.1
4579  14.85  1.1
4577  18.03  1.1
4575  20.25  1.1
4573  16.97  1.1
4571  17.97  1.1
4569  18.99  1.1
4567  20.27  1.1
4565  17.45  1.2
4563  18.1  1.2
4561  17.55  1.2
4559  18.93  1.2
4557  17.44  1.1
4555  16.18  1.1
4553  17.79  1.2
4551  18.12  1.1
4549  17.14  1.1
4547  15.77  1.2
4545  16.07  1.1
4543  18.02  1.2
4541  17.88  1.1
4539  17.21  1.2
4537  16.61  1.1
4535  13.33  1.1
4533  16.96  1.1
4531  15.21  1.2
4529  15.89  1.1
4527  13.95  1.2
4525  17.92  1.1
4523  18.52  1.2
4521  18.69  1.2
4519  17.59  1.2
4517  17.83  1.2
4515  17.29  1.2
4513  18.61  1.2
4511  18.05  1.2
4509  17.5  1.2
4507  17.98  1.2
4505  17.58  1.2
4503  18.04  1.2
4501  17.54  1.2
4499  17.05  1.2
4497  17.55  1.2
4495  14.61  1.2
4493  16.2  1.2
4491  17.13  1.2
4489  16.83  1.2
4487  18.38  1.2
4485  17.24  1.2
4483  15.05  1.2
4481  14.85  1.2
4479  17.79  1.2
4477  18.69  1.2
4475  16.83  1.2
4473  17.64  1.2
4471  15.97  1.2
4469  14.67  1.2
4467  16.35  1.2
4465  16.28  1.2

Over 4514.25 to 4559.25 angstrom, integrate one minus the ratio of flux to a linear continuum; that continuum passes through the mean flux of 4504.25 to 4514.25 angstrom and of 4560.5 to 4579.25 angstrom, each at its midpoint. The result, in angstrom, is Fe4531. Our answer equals 2.77 angstrom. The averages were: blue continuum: 17.9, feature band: 16.9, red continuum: 18.2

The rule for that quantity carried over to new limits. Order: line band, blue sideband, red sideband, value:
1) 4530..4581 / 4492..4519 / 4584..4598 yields 1.6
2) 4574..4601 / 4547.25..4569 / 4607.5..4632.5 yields 0.6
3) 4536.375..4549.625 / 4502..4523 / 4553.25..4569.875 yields 0.8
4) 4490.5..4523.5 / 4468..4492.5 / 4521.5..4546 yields -1.7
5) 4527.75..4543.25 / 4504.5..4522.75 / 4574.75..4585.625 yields 1.2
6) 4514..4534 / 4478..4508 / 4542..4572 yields 0.4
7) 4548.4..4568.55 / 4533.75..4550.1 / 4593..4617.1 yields -1.4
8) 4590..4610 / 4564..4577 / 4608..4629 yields 1.1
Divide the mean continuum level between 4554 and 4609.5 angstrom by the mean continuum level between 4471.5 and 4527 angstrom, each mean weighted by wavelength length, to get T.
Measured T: 1.02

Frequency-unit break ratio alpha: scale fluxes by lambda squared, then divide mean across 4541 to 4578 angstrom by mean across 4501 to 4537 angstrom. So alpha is 1.1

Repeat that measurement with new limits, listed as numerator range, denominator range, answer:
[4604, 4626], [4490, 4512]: 1.11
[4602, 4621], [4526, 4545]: 1.13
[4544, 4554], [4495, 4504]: 1.01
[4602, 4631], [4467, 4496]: 1.14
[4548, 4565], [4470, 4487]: 1.08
